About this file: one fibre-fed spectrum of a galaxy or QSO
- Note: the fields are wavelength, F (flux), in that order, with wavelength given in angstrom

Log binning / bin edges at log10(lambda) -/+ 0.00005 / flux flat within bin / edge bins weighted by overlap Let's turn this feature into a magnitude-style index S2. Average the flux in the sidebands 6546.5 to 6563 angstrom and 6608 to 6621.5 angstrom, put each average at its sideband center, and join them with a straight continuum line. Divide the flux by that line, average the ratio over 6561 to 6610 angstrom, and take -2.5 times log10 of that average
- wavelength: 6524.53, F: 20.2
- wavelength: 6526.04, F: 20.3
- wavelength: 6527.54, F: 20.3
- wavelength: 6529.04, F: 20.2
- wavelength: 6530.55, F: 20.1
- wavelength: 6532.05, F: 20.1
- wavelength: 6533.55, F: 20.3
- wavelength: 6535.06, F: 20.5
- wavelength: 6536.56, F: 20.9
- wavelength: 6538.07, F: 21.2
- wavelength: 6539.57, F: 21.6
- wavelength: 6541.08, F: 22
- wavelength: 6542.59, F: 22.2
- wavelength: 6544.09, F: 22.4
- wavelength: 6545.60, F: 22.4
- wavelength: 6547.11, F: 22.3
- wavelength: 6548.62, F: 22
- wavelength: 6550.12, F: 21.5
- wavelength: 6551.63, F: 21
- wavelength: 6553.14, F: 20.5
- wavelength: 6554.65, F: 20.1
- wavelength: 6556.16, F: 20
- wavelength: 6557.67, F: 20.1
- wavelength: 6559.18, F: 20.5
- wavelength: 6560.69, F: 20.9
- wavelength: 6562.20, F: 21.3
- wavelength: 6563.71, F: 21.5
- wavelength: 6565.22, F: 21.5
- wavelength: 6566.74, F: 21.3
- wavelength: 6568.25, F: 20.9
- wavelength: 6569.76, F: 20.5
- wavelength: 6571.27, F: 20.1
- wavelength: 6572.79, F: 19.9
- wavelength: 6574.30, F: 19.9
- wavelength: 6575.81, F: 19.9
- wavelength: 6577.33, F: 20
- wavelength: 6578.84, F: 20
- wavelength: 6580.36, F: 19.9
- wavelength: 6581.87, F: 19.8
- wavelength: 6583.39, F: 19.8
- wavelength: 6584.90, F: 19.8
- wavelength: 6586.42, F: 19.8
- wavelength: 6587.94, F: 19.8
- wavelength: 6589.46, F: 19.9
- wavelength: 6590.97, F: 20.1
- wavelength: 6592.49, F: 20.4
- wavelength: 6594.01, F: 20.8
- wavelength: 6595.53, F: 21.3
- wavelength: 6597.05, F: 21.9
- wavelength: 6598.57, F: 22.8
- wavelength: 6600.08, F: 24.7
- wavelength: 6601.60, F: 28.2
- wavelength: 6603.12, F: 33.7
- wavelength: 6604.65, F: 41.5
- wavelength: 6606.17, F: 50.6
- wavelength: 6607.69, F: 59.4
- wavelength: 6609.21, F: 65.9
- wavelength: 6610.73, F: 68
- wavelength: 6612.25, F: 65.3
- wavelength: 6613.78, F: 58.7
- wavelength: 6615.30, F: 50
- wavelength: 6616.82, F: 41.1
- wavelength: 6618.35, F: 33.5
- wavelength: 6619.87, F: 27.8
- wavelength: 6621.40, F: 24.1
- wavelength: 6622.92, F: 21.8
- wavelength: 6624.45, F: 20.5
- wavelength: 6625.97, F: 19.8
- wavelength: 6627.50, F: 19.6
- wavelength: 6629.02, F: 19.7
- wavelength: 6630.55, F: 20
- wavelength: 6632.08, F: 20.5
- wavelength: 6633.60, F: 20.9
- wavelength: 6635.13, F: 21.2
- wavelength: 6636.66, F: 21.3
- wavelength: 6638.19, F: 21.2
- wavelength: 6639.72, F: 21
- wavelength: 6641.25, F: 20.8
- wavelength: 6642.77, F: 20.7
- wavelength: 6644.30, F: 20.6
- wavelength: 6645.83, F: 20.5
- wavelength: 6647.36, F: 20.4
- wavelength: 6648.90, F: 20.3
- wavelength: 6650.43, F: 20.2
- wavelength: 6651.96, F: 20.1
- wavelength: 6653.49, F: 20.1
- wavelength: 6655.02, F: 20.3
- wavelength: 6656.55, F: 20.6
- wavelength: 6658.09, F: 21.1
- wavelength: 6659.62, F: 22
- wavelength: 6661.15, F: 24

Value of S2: 0.377 mag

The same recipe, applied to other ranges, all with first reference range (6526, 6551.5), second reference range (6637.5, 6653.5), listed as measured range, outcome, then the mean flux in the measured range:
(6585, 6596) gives 0.04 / 20.2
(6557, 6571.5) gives 0.01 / 20.9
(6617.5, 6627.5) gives -0.17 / 24.3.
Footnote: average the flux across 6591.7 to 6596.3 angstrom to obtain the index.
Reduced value 20.8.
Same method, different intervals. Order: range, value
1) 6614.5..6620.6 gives 38.3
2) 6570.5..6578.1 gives 20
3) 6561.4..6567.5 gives 21.4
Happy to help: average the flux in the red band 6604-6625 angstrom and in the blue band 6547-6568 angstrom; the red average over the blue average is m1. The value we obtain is 2.15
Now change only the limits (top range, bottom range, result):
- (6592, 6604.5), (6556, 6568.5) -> 1.20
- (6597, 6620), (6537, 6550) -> 2.02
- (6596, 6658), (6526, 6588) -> 1.43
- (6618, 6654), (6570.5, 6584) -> 1.07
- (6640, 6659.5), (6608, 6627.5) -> 0.50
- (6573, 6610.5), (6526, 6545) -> 1.31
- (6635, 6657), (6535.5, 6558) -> 0.96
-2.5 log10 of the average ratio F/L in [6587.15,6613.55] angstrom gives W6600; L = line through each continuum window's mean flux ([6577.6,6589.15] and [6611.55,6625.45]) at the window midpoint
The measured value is -0.21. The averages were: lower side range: 19.8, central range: 36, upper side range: 37.6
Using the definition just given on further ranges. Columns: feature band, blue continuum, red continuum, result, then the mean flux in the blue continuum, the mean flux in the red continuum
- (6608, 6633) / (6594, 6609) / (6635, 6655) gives -0.24 mag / 34.3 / 20.6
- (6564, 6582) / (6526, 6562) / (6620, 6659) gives 0.03 mag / 21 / 20.8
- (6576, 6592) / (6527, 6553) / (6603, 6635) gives 0.45 mag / 21.2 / 37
